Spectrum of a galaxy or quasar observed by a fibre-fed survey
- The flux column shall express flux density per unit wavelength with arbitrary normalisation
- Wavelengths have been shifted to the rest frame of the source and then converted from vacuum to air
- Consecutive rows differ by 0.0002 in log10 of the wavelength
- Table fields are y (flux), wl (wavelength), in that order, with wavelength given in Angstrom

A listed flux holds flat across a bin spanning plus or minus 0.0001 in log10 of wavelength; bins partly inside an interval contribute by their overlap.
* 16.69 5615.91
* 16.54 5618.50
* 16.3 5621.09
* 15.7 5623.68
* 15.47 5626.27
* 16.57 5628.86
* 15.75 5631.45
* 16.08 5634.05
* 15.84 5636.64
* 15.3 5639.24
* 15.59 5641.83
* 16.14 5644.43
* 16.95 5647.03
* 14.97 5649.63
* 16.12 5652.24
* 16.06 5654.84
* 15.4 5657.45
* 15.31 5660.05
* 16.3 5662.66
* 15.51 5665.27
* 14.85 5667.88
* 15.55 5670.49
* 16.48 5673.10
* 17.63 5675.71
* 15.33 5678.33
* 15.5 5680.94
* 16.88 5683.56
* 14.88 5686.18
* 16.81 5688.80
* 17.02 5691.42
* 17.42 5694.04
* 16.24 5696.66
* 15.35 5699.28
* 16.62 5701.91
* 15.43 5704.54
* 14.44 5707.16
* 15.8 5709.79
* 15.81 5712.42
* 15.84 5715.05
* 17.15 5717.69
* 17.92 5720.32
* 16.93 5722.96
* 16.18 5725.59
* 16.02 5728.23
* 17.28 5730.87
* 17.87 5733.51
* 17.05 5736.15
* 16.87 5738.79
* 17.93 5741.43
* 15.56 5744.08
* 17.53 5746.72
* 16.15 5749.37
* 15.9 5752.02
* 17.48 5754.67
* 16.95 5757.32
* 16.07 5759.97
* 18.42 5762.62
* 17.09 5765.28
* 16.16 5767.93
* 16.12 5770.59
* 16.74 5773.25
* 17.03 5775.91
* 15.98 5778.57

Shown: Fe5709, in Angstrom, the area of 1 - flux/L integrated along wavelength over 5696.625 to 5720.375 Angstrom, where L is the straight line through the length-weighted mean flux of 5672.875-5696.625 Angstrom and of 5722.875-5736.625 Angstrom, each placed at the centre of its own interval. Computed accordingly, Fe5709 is 1.0 Angstrom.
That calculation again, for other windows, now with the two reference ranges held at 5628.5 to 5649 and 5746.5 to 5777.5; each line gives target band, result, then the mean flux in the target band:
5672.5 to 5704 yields -0.1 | 16.3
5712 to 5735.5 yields -0.4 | 16.8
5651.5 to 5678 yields 0.4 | 15.9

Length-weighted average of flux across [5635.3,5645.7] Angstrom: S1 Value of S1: 15.7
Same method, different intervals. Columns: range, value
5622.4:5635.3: 15.9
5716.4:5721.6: 17.5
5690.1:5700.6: 16.5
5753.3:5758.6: 17.2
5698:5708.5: 15.5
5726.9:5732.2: 16.6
